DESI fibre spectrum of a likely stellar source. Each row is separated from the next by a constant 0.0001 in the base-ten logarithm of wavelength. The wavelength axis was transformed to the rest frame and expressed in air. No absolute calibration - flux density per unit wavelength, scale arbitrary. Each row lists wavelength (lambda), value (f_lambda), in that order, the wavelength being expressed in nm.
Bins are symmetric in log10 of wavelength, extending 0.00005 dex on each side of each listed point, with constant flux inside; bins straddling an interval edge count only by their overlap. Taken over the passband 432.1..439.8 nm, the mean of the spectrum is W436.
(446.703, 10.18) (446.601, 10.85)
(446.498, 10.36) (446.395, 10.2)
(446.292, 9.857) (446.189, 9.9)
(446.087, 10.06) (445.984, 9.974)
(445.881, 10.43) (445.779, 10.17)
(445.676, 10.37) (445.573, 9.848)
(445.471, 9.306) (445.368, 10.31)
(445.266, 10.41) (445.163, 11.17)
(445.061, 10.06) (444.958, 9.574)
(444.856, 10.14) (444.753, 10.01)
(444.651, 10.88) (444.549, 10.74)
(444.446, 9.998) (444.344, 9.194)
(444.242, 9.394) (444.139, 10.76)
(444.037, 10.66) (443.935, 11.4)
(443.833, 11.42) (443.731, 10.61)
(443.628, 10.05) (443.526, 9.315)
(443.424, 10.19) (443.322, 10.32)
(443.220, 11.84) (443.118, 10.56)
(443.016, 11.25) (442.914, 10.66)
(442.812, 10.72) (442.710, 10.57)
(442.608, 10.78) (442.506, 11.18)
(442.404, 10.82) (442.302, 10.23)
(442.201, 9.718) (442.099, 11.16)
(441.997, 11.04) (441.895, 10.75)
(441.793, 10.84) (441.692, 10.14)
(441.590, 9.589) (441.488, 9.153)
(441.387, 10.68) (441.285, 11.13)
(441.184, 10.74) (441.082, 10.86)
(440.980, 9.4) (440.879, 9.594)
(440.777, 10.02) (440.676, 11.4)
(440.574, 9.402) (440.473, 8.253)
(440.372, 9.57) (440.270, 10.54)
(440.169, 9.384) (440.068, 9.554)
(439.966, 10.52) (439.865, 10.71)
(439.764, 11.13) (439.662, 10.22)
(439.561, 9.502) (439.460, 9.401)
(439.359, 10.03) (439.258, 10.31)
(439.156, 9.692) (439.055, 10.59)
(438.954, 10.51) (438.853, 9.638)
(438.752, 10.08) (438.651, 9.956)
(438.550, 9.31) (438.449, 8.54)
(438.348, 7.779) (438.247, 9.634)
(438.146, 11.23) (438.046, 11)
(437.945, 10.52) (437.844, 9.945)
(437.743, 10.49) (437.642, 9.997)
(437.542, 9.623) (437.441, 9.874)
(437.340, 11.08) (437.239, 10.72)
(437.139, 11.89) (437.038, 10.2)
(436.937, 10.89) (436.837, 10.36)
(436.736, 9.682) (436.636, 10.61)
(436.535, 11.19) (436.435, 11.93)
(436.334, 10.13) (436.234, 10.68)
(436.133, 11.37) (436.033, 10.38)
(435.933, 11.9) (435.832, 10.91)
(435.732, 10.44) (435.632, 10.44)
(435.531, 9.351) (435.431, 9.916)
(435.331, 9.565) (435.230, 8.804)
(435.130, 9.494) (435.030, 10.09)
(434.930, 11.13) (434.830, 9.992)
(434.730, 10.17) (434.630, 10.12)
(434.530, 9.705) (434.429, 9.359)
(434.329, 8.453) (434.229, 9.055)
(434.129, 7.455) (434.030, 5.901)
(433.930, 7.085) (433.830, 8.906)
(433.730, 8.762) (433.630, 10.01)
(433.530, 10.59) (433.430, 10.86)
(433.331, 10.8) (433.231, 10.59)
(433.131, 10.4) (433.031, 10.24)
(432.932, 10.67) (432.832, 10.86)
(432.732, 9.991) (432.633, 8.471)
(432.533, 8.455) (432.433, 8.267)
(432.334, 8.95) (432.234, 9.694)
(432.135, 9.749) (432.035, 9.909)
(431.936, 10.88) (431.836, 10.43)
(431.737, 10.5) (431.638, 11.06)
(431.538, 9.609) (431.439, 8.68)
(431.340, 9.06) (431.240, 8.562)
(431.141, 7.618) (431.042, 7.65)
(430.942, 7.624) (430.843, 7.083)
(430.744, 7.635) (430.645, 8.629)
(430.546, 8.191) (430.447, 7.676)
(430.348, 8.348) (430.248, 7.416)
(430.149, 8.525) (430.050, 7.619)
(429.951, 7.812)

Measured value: 9.94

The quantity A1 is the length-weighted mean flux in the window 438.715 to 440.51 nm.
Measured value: 9.99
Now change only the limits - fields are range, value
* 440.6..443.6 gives 10.5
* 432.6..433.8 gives 10.2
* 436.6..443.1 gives 10.2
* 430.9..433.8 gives 9.62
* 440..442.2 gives 10.1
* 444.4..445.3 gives 10.3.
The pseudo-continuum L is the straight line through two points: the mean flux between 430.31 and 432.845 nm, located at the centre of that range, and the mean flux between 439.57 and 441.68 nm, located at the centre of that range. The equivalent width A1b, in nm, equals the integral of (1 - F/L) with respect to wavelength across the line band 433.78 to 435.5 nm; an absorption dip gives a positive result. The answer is 0.04 nm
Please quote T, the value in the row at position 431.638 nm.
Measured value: 11.06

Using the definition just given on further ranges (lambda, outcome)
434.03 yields 5.901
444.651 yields 10.88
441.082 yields 10.86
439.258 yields 10.31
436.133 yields 11.37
